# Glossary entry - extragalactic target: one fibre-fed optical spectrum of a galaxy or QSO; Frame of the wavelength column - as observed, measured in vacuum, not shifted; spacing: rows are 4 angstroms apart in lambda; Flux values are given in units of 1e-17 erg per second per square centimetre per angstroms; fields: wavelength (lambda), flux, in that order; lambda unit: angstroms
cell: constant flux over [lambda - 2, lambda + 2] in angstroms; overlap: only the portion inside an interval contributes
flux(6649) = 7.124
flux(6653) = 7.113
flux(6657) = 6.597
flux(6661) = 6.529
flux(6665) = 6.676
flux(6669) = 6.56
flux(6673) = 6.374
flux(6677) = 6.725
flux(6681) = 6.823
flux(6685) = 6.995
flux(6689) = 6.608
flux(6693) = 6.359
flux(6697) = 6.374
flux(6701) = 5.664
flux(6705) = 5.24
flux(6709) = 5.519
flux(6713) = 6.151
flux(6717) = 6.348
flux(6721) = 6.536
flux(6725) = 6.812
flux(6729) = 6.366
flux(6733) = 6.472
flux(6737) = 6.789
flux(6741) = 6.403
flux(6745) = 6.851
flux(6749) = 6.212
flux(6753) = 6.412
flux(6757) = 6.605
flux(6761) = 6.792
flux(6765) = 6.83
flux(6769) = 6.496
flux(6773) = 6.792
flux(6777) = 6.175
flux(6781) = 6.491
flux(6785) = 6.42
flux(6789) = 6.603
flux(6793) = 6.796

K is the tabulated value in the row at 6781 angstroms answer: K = 6.491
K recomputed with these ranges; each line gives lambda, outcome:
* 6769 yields 6.496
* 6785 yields 6.42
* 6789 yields 6.603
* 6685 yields 6.995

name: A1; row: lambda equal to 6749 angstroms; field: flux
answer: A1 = 6.212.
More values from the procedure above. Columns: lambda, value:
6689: 6.608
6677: 6.725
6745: 6.851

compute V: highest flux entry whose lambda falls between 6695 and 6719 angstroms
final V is 6.374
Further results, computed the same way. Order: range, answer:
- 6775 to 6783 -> 6.491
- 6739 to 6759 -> 6.851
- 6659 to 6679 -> 6.725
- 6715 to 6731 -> 6.812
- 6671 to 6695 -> 6.995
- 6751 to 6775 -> 6.83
